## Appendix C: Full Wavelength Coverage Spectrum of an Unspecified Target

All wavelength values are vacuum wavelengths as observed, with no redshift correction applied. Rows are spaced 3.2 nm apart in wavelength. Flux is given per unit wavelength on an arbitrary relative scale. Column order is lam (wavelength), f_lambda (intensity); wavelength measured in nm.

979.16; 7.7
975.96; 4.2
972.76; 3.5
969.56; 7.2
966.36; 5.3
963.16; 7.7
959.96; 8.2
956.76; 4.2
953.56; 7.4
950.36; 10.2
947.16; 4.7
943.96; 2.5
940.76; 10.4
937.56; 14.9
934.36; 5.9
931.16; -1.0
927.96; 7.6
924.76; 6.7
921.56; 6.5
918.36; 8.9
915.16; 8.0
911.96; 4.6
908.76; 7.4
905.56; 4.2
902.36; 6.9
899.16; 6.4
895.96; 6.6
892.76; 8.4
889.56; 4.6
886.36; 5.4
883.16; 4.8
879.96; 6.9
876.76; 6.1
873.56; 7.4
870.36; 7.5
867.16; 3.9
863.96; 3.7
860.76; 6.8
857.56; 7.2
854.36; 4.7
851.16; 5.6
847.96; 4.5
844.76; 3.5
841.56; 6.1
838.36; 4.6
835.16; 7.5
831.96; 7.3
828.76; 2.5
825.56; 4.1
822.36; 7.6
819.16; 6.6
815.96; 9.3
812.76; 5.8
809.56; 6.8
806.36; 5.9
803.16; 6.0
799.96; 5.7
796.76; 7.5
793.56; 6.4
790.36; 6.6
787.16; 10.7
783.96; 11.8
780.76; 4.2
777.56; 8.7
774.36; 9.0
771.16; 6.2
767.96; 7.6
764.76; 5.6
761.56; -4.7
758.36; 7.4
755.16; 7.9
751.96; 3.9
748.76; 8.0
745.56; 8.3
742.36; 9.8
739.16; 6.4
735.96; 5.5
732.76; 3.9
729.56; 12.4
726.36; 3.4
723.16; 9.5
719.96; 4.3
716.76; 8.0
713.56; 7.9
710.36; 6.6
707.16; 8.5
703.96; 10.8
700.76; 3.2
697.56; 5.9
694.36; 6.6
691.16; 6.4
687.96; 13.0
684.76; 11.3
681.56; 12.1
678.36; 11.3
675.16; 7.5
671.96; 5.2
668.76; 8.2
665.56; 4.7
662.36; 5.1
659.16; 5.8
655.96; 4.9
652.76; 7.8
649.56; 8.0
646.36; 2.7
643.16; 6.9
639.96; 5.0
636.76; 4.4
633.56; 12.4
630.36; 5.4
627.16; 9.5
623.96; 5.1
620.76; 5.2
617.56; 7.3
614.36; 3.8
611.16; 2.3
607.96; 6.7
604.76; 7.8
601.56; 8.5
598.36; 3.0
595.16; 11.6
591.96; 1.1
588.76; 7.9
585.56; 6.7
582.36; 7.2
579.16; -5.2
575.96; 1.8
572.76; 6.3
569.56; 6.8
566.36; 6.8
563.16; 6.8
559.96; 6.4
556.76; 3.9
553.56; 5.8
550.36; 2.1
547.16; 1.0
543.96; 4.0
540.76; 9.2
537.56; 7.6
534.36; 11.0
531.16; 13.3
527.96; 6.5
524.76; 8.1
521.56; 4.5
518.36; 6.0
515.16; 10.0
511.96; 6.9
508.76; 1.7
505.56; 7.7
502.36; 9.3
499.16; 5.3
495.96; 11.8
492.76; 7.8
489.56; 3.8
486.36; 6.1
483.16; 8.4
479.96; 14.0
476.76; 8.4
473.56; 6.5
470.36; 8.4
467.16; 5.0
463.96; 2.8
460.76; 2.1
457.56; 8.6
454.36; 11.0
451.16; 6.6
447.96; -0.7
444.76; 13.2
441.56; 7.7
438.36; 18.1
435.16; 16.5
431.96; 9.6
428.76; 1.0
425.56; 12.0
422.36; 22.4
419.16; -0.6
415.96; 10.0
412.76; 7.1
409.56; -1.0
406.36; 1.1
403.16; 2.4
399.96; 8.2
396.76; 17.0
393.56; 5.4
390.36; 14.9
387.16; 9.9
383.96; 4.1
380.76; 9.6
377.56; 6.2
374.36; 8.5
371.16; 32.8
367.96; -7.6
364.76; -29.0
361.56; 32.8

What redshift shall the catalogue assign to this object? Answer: 0.13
